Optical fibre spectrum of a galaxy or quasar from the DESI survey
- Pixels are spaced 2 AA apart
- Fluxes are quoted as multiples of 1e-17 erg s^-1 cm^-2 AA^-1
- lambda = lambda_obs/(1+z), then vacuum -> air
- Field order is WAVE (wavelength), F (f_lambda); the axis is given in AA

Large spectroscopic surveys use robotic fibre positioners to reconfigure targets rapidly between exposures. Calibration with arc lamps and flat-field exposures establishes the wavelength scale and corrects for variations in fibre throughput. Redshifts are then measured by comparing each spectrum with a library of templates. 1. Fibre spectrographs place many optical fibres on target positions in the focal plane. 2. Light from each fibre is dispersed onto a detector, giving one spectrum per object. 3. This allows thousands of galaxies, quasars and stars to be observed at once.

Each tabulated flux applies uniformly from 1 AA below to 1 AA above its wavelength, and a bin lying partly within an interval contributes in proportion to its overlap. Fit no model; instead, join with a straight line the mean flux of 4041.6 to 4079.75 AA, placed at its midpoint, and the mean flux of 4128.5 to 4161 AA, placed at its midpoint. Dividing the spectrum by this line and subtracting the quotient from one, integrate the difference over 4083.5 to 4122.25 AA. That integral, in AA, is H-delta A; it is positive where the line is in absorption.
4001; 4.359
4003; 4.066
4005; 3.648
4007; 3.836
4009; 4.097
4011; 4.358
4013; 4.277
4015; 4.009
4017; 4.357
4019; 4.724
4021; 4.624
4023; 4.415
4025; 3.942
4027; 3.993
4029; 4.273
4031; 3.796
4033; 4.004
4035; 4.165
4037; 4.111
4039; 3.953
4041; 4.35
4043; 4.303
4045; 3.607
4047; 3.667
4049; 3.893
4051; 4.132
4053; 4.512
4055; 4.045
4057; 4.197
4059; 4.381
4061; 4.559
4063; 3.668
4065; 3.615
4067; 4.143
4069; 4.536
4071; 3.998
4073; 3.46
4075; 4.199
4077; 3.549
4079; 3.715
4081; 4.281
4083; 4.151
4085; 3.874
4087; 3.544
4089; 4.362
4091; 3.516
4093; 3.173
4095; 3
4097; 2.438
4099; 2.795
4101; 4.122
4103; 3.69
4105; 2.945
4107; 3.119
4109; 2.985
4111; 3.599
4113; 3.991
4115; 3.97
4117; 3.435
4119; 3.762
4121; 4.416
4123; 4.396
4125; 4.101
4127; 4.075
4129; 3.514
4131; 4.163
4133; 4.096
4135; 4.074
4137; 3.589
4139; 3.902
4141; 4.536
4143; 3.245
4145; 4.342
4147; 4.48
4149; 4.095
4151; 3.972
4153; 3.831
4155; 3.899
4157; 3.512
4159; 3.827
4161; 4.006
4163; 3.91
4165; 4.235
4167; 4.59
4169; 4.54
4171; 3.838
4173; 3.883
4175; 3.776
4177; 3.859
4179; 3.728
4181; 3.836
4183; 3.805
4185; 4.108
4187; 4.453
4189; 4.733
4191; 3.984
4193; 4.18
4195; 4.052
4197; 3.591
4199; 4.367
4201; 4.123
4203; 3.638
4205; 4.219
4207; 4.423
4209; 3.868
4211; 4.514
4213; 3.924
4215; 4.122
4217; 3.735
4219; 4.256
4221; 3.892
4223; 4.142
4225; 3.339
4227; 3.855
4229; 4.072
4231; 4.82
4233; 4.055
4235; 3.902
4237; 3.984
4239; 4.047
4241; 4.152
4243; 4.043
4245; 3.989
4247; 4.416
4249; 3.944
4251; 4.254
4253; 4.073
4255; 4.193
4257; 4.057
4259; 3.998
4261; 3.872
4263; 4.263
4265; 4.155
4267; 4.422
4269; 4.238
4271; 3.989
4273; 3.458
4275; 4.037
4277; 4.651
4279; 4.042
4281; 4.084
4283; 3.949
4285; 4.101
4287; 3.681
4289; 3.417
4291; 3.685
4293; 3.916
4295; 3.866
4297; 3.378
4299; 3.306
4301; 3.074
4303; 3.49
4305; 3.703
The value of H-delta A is 4.4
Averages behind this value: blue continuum 4.01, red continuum 3.95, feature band 3.53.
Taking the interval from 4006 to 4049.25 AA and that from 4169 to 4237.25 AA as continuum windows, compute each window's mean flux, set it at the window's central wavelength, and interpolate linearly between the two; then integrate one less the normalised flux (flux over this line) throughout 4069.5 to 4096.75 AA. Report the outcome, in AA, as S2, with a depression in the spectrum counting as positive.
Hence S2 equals 2.4 AA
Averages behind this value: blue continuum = 4.13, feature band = 3.73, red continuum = 4.04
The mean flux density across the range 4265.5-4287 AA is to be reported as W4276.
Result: 4.08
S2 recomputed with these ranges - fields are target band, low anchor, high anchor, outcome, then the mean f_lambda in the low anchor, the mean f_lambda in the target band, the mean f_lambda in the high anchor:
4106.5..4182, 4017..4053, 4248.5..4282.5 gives 3.5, 4.13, 3.93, 4.1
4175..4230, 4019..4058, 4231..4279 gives 1.2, 4.12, 4.03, 4.11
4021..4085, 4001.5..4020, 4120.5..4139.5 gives 0.8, 4.16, 4.06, 4.03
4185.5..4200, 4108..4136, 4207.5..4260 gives -0.7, 3.9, 4.19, 4.07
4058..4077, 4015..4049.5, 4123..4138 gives 0.2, 4.13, 4.04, 3.97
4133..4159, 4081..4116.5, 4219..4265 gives -1.9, 3.51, 3.96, 4.07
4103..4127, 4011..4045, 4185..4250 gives 2.5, 4.19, 3.72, 4.09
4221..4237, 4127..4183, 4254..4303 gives -0.3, 3.97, 4.02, 3.9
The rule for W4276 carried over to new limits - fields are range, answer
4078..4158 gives 3.77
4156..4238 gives 4.04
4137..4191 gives 4.03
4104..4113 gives 3.25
